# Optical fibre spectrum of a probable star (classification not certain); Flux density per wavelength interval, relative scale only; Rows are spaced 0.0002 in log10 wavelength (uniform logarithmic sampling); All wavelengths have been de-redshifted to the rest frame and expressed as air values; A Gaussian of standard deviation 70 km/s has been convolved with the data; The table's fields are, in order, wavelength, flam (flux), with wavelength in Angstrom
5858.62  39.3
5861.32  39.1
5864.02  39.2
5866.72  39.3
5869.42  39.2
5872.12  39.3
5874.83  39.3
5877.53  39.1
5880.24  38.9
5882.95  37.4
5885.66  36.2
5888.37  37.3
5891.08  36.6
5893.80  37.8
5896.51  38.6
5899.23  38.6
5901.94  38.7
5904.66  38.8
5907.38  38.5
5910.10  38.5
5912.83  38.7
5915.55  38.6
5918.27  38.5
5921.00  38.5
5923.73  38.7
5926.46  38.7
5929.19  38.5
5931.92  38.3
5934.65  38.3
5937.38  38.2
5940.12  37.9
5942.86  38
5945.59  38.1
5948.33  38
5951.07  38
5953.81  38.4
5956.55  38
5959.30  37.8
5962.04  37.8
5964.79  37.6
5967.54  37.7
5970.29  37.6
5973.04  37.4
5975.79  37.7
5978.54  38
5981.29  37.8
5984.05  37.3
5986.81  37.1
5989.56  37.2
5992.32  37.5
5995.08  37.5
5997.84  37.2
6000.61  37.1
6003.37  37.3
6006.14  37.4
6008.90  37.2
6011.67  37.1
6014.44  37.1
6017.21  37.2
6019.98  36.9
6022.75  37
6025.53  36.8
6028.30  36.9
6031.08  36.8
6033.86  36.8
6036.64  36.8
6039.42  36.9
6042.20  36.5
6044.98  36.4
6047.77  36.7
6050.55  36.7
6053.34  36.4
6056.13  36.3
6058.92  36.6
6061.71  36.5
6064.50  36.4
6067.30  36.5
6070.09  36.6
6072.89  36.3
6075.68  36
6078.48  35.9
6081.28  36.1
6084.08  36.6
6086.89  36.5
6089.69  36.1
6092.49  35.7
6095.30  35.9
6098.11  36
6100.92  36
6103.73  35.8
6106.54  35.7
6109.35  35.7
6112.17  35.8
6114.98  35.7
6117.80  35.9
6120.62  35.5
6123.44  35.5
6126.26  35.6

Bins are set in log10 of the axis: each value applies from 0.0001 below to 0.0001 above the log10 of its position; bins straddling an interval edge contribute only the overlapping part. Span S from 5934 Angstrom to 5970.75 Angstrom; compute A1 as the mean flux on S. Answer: 38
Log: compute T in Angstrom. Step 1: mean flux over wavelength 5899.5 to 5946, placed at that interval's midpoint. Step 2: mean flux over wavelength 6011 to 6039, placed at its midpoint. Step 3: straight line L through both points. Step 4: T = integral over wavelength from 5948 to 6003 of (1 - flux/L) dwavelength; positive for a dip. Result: 0.1 Angstrom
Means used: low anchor 38.5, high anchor 36.9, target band 37.6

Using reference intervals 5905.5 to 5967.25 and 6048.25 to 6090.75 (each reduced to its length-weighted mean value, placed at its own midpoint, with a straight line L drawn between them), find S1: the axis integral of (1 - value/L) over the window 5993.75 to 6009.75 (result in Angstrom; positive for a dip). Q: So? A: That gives 0.0 Angstrom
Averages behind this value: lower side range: 38.2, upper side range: 36.4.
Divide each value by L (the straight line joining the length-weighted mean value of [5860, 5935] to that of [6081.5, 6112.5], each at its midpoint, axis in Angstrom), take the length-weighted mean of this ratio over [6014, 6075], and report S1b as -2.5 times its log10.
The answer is 0.00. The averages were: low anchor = 38.5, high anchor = 36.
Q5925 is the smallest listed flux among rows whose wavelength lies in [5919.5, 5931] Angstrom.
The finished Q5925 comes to 38.5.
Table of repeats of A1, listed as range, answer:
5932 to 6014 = 37.7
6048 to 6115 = 36.2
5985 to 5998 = 37.3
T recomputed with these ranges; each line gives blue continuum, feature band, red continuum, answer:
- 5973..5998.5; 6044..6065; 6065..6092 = 0.05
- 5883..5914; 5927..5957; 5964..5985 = -0.30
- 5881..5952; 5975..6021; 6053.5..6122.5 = -0.19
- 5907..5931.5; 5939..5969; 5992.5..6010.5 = 0.07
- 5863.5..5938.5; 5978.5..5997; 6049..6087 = -0.04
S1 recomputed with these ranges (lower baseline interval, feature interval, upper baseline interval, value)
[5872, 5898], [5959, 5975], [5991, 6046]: -0.11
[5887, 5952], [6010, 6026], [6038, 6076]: -0.01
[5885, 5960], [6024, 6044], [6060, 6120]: 0.00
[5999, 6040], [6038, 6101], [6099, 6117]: -0.02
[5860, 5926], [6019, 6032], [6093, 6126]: -0.02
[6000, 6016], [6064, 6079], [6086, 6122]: 0.01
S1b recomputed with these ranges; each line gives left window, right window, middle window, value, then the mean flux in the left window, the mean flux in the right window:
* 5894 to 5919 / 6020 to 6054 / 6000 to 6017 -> 0.00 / 38.6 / 36.7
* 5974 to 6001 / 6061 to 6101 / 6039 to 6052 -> 0.00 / 37.5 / 36.2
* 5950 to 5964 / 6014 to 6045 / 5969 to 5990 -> 0.00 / 38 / 36.9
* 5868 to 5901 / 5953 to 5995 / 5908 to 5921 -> -0.02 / 38.2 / 37.6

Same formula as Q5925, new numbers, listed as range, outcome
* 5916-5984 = 37.4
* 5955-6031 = 36.8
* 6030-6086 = 35.9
